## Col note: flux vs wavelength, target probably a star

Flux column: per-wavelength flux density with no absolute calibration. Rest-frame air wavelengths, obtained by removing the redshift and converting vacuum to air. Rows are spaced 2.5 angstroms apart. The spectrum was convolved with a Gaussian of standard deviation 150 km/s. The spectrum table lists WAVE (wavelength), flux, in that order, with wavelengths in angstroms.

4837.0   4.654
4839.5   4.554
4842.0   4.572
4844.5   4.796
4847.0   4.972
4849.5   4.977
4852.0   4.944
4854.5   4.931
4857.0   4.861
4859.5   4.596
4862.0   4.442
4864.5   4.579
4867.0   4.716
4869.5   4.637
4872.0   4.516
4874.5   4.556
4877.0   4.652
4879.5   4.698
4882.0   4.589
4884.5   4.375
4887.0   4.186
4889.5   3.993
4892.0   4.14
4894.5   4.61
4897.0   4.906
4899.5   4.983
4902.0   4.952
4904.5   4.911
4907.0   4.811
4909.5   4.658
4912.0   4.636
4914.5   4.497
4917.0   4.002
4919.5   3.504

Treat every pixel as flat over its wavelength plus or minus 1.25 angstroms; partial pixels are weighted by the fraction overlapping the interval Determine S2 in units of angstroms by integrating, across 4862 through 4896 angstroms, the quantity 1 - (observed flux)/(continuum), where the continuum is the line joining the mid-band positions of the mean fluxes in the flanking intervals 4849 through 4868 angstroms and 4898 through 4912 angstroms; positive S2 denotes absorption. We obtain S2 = 2.2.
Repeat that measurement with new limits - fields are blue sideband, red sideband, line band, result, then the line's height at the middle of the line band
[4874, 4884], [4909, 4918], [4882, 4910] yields -0.4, 4.53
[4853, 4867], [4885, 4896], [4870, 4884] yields -0.5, 4.45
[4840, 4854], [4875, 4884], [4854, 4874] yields 0.3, 4.72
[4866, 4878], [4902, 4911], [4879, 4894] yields 1.2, 4.7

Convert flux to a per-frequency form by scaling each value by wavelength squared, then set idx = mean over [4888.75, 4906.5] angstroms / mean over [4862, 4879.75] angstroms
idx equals 1.02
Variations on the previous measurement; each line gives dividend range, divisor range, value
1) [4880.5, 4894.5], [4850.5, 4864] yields 0.92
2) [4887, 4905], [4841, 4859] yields 0.96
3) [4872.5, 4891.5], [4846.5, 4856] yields 0.91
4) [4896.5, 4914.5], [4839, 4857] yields 1.02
